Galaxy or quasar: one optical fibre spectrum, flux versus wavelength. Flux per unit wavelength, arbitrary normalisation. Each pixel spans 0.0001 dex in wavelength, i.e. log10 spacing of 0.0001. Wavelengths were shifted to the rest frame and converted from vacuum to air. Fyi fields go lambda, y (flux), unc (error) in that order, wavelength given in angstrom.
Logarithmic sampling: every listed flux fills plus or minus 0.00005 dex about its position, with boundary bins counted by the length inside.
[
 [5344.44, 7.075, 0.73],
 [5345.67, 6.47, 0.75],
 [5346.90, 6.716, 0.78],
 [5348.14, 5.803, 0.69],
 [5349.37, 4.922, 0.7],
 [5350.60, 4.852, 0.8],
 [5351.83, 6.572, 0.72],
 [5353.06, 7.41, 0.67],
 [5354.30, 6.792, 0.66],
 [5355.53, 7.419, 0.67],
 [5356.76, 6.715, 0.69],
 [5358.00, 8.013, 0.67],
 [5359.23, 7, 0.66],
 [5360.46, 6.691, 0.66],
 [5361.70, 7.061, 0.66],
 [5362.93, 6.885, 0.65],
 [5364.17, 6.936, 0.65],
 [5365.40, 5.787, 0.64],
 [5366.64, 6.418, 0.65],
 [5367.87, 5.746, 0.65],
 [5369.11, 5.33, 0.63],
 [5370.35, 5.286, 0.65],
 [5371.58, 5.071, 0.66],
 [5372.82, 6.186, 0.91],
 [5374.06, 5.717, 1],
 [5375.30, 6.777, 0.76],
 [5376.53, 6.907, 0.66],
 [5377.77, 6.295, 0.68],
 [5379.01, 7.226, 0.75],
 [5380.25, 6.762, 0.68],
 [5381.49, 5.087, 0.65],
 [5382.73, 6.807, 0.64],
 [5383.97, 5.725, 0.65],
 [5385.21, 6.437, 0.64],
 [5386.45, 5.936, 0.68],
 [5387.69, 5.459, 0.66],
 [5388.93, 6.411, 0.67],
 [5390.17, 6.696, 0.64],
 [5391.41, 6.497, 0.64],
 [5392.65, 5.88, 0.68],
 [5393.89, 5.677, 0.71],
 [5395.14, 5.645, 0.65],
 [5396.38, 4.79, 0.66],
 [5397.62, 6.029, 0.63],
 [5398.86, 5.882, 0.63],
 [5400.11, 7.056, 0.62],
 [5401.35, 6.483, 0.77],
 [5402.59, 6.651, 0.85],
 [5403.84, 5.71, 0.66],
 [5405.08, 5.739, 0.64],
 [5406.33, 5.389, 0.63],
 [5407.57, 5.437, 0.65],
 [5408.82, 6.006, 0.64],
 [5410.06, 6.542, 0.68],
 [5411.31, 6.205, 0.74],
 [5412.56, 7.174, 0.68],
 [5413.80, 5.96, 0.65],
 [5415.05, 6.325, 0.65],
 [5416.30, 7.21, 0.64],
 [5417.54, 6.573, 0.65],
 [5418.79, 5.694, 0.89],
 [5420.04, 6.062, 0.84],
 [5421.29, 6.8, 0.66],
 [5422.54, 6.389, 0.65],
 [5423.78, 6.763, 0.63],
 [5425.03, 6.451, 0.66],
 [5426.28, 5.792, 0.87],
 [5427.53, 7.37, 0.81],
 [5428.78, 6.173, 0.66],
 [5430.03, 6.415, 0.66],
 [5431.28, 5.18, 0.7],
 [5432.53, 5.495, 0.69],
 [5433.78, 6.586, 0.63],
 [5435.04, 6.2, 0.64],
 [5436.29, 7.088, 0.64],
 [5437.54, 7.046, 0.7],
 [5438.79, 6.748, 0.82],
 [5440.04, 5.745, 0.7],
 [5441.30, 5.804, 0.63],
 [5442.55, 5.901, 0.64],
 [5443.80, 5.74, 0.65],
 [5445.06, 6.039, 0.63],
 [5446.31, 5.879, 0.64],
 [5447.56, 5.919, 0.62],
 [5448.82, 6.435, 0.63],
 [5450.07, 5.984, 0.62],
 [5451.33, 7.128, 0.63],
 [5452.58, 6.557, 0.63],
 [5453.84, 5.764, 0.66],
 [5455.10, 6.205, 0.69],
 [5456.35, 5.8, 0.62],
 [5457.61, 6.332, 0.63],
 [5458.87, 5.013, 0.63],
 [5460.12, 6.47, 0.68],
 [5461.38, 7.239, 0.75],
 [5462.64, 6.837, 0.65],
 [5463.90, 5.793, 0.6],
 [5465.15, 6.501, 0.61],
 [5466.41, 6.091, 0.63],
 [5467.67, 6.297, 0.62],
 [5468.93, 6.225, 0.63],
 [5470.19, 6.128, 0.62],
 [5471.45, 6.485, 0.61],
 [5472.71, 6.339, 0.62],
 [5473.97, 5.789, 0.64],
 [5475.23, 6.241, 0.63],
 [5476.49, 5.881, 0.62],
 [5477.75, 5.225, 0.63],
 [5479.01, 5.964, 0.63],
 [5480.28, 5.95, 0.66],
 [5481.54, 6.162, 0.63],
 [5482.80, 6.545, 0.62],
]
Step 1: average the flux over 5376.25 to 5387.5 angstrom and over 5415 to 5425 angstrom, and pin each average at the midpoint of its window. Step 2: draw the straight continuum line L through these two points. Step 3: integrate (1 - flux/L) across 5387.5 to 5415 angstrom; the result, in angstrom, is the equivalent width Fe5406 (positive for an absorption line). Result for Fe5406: 1.37 angstrom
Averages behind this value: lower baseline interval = 6.3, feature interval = 6.08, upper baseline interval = 6.49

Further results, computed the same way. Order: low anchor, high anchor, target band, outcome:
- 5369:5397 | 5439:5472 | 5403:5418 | -0.3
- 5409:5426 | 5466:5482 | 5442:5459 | 0.4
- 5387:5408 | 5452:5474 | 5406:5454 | -1.3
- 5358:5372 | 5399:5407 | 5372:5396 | 0.1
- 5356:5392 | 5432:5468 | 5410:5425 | -0.5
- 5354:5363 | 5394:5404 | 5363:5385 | 1.8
